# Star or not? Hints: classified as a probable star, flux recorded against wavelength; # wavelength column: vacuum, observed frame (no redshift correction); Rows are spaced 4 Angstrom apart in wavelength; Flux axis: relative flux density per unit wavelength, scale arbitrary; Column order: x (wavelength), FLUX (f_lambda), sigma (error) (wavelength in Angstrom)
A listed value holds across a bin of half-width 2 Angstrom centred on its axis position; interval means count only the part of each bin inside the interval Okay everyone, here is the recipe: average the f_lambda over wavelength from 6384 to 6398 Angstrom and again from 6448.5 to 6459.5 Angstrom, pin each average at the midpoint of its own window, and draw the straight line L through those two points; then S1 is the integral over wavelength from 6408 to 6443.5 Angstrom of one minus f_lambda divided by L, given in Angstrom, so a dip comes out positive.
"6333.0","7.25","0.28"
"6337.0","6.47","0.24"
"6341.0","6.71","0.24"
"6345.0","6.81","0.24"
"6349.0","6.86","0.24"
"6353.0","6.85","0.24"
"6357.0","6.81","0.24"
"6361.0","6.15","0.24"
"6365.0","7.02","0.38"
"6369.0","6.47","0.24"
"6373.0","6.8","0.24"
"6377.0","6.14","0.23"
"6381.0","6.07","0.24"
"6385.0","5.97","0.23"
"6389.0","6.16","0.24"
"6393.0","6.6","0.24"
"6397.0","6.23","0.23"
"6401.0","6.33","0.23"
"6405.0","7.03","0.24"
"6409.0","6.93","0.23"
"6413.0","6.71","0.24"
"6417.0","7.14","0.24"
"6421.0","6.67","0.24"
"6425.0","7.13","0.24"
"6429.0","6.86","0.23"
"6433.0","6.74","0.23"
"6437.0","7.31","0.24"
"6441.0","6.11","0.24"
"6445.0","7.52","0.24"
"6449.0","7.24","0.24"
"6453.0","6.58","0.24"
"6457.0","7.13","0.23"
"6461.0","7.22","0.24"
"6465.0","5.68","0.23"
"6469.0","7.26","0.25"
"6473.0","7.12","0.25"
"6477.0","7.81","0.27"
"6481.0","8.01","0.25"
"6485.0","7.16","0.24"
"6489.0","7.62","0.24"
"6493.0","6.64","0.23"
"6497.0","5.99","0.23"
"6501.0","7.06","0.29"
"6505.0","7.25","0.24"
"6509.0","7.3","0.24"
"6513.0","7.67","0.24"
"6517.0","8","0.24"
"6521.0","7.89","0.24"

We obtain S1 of -1.1 Angstrom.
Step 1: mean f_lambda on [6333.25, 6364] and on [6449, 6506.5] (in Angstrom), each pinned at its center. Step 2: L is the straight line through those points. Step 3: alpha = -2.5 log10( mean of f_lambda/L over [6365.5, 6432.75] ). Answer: 0.04 mag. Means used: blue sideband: 6.71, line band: 6.59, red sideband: 7.04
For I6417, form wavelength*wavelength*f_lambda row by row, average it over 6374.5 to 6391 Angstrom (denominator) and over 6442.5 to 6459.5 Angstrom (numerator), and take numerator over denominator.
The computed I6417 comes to 1.2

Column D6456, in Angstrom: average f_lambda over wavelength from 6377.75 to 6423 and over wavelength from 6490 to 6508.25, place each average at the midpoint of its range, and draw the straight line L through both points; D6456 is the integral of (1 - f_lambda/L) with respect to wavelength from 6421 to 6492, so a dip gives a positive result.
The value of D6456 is -4.0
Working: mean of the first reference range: 6.52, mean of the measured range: 7.07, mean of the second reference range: 6.82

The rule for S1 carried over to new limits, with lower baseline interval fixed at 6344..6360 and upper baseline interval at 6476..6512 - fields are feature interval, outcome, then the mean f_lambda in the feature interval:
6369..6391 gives 2.0 Angstrom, 6.25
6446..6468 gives 0.8 Angstrom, 6.83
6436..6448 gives 0.1 Angstrom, 6.97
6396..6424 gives 0.8 Angstrom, 6.75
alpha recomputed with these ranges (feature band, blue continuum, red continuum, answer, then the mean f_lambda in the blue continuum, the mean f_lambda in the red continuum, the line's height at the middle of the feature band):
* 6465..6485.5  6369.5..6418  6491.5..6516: -0.06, 6.49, 7.03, 6.89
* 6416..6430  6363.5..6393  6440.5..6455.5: -0.03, 6.38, 6.95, 6.74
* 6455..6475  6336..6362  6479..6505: 0.02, 6.69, 7.09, 7.02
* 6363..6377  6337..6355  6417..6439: 0.02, 6.77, 6.96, 6.83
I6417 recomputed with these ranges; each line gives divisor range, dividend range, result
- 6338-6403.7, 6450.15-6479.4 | 1.11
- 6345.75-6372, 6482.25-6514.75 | 1.11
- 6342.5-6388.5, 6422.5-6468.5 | 1.08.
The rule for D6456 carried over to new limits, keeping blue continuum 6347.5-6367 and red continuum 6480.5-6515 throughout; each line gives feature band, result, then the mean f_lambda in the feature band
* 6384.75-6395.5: 0.9 Angstrom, 6.29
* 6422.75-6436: 0.0 Angstrom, 6.94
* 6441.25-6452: -0.2 Angstrom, 7.1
